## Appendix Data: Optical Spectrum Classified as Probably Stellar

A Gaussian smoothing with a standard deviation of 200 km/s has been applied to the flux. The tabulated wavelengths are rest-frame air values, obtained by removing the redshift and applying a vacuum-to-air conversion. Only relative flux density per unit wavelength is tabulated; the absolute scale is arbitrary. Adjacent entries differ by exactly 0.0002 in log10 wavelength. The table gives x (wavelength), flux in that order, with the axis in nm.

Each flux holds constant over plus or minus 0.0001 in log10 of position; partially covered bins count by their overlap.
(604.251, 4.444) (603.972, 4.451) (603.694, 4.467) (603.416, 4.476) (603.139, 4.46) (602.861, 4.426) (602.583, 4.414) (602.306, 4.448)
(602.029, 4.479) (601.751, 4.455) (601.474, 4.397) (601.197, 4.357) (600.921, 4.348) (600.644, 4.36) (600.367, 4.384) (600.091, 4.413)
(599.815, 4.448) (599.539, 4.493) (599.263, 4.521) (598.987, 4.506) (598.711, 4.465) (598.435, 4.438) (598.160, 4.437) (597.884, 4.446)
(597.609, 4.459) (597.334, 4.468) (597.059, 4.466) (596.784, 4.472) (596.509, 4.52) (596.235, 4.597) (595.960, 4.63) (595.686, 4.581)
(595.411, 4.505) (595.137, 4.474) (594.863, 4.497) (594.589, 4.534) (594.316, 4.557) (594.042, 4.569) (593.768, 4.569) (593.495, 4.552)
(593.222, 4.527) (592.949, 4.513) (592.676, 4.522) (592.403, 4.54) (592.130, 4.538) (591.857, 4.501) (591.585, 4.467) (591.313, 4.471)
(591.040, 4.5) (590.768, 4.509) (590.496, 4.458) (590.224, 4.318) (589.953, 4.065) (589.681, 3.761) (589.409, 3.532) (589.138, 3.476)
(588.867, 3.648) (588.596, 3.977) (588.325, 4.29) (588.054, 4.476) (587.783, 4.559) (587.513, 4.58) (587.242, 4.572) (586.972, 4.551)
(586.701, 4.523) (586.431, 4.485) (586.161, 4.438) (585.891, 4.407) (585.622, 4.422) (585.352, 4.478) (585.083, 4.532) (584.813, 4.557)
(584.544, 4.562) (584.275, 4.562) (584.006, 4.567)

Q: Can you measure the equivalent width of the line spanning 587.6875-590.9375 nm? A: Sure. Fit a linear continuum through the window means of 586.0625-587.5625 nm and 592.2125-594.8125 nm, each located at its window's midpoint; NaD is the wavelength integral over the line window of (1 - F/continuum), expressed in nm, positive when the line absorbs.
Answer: 0.32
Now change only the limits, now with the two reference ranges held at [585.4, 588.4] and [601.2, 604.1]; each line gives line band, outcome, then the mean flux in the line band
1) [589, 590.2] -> 0.19 nm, 3.77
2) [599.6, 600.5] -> 0.01 nm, 4.43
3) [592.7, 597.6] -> -0.07 nm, 4.53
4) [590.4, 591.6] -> 0.00 nm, 4.48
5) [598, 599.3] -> 0.00 nm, 4.47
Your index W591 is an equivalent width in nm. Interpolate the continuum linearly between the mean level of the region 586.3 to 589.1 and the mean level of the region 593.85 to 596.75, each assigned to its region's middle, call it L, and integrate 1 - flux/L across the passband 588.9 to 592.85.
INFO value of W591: 0.157 nm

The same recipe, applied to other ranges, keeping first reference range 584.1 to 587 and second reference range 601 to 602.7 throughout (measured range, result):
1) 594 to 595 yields -0.02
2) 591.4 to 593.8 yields -0.03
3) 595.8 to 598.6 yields -0.03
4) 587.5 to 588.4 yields 0.00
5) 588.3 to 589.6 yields 0.22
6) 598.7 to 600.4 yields -0.01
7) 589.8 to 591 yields 0.04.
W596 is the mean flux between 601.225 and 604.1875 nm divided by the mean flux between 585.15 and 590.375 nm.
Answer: 1.0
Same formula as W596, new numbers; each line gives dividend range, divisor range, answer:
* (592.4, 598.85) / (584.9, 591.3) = 1.05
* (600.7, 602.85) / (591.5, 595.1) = 0.97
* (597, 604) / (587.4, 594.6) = 1.03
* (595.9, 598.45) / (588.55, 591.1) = 1.12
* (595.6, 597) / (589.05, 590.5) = 1.17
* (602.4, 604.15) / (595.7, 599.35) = 0.99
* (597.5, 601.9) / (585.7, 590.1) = 1.05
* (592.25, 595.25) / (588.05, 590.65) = 1.14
